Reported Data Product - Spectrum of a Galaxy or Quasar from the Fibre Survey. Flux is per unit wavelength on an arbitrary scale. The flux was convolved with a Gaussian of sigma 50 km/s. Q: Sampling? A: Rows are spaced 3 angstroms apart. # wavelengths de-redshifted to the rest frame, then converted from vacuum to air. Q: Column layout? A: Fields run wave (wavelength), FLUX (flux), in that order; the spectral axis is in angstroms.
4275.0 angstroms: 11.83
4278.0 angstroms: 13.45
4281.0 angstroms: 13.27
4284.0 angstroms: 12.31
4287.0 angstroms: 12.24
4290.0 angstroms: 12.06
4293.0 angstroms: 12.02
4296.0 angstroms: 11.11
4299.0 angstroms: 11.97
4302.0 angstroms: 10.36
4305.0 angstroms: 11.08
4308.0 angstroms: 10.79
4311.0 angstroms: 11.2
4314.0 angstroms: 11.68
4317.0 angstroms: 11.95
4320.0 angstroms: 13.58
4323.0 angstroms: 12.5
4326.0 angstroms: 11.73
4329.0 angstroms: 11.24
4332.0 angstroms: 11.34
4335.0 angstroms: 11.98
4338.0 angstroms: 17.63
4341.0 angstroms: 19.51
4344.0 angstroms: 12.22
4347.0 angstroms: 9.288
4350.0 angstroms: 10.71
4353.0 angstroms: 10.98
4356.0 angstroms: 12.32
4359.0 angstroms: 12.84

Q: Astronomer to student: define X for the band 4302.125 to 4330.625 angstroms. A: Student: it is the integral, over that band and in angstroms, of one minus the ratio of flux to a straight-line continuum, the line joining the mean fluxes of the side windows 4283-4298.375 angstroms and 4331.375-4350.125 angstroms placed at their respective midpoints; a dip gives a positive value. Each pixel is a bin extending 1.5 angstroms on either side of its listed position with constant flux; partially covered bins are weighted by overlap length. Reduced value 2.4 angstroms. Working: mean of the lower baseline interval 11.9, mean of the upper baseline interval 13.5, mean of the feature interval 11.7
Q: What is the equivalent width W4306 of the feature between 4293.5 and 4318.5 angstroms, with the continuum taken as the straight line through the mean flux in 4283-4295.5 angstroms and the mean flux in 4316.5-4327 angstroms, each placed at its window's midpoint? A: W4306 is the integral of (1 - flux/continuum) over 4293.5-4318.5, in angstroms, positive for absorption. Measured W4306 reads 2.0 angstroms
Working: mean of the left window 12.1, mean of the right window 12.5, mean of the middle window 11.3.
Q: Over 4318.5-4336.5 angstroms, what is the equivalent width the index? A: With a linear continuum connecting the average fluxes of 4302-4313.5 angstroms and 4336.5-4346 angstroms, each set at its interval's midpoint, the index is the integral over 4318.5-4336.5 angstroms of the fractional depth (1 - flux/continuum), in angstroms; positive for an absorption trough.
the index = 2.4 angstroms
